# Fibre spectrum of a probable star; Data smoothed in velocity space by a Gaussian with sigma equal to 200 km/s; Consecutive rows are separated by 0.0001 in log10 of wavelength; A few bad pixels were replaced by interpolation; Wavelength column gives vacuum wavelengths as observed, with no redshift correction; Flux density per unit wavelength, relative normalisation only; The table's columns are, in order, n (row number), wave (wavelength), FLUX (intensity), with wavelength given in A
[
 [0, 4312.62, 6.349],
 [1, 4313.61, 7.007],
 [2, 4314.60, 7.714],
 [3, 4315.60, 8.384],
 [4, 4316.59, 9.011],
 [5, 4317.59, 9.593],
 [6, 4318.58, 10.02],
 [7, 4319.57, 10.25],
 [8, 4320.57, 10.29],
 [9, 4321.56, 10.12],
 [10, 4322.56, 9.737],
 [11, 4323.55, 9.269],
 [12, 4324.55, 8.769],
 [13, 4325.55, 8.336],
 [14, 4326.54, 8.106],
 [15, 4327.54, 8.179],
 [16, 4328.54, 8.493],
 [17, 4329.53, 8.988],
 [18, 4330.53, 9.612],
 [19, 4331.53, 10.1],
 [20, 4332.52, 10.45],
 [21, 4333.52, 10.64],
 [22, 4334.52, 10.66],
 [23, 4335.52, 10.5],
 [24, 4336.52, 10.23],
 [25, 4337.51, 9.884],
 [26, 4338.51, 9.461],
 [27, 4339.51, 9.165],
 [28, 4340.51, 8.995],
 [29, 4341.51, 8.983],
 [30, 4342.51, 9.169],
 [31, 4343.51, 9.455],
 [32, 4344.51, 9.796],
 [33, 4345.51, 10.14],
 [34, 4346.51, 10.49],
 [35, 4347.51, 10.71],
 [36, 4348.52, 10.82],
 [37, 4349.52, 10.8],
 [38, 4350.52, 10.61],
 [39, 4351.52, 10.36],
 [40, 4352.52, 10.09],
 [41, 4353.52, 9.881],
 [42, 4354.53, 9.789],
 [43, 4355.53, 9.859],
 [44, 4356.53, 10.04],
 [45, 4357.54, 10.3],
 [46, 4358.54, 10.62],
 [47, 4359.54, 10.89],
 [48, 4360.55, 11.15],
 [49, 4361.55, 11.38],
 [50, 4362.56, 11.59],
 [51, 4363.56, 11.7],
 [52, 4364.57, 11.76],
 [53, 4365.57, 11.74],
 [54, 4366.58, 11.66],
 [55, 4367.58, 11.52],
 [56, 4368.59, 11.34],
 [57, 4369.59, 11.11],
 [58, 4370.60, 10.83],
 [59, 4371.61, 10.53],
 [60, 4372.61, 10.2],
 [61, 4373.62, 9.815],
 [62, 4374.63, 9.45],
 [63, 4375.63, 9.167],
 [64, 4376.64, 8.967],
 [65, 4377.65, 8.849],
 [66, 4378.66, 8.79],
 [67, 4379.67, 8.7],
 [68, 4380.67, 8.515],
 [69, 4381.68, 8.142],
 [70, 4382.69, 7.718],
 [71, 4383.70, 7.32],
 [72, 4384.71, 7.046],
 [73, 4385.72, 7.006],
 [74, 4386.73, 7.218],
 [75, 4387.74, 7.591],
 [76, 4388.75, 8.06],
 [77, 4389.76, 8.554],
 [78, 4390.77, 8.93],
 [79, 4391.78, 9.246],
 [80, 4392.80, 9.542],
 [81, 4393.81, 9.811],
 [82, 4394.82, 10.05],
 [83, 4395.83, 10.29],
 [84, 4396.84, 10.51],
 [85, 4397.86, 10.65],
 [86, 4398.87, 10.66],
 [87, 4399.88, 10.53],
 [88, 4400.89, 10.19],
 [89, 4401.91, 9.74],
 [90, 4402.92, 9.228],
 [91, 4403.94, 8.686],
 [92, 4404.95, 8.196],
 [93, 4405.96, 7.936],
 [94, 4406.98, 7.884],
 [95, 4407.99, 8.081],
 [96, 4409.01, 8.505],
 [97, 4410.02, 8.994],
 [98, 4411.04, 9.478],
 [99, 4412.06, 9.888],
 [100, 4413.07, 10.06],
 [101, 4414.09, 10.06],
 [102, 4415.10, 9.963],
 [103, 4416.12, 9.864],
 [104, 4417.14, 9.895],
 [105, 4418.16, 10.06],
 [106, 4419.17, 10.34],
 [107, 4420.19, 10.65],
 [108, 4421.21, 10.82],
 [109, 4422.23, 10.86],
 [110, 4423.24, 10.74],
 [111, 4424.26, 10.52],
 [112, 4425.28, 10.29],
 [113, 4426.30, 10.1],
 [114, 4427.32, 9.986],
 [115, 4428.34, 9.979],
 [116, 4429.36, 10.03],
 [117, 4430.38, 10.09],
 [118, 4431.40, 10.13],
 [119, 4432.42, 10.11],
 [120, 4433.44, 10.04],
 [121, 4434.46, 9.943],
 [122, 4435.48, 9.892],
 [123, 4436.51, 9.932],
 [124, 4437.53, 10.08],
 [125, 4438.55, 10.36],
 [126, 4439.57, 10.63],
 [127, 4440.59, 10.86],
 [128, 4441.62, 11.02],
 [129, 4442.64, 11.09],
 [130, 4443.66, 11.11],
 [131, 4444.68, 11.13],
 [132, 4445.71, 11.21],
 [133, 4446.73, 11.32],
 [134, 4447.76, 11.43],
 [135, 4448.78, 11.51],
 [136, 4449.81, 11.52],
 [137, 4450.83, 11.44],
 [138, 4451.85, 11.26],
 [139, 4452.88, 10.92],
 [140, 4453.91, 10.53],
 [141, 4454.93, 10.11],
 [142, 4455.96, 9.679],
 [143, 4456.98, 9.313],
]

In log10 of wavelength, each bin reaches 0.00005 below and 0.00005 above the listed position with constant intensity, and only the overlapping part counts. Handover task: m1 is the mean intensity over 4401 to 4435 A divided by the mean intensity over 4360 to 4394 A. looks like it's 1.02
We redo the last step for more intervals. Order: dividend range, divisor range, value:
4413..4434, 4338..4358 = 1.03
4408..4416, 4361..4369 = 0.82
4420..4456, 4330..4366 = 1.03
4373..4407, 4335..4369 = 0.86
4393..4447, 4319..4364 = 1.01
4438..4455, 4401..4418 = 1.20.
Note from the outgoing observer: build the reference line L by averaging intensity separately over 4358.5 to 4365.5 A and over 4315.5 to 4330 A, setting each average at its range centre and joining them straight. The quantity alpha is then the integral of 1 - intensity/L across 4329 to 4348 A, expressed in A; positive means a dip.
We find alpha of 0.4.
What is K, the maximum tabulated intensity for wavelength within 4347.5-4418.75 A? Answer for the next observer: 11.76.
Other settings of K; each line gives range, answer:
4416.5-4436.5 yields 10.86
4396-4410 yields 10.66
